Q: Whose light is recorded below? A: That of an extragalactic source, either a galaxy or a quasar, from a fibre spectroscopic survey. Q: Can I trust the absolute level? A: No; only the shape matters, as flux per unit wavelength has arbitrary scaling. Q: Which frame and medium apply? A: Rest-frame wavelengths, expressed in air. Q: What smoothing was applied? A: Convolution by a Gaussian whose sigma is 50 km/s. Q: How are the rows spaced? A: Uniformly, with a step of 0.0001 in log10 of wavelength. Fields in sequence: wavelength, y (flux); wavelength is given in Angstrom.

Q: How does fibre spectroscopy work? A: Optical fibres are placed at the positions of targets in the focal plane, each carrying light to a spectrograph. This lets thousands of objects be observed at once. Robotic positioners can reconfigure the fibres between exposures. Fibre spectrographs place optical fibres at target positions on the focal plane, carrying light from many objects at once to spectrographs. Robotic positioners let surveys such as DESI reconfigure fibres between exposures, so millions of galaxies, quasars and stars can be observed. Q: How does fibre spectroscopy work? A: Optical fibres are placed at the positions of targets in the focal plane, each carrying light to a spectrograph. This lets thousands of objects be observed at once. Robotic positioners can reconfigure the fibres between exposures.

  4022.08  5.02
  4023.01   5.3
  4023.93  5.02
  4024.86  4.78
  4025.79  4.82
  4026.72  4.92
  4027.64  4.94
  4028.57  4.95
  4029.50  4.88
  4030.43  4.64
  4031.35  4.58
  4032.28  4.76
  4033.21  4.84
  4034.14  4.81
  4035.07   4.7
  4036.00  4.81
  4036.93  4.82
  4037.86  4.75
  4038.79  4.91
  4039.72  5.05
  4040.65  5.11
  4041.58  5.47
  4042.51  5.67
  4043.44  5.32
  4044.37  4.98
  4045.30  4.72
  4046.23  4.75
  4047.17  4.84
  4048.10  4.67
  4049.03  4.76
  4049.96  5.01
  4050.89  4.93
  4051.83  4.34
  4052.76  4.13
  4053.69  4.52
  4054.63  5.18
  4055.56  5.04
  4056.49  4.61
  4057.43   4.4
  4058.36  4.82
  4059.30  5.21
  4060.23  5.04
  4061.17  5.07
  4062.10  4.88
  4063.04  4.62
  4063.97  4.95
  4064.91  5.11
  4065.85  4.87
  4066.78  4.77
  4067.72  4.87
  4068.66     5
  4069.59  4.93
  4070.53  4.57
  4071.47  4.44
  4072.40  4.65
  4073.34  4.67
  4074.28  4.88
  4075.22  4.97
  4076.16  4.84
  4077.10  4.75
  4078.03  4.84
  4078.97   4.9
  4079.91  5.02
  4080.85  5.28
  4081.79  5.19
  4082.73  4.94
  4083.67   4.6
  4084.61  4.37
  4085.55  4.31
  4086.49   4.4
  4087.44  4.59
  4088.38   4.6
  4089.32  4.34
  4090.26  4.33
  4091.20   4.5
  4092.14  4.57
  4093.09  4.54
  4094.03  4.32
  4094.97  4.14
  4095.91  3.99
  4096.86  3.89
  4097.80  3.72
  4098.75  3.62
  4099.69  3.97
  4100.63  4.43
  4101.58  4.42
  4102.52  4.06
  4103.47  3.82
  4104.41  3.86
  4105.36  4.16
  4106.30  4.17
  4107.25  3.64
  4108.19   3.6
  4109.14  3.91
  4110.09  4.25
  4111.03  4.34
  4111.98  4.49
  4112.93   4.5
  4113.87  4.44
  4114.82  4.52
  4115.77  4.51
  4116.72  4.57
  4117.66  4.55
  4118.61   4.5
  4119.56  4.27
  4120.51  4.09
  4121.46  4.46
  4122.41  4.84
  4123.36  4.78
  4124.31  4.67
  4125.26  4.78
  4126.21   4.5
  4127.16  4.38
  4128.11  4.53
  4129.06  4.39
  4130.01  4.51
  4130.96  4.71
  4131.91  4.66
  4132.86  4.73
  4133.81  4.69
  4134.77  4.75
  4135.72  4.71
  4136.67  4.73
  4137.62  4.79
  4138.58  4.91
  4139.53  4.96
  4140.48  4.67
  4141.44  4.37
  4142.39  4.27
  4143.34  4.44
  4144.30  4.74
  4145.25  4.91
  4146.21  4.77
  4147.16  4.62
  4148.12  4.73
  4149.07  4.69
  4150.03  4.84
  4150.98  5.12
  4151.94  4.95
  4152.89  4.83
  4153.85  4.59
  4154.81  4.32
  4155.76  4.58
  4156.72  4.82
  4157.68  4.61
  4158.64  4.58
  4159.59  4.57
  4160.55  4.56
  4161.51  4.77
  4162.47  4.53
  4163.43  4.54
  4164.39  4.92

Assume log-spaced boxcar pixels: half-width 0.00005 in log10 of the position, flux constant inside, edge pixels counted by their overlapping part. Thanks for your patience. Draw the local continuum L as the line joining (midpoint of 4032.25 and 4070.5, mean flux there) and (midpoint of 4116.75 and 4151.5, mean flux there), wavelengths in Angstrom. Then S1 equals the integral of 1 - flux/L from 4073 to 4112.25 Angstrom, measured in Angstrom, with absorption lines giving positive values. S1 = 3.1 Angstrom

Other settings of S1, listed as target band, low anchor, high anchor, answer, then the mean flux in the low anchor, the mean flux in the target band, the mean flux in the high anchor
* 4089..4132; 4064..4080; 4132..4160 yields 4.1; 4.83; 4.31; 4.7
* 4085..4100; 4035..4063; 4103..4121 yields 0.6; 4.88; 4.24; 4.22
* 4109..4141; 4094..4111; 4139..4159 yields -1.7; 4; 4.57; 4.69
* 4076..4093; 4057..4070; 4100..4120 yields -0.3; 4.9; 4.68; 4.24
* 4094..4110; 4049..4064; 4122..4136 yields 2.4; 4.79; 3.98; 4.64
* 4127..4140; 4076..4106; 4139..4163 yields -0.2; 4.41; 4.68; 4.67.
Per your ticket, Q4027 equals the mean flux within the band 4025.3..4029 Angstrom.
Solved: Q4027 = 4.9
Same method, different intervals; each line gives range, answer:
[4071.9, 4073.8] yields 4.67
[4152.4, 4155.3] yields 4.59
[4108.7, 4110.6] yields 4.09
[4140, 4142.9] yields 4.44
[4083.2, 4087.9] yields 4.45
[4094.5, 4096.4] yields 4.06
